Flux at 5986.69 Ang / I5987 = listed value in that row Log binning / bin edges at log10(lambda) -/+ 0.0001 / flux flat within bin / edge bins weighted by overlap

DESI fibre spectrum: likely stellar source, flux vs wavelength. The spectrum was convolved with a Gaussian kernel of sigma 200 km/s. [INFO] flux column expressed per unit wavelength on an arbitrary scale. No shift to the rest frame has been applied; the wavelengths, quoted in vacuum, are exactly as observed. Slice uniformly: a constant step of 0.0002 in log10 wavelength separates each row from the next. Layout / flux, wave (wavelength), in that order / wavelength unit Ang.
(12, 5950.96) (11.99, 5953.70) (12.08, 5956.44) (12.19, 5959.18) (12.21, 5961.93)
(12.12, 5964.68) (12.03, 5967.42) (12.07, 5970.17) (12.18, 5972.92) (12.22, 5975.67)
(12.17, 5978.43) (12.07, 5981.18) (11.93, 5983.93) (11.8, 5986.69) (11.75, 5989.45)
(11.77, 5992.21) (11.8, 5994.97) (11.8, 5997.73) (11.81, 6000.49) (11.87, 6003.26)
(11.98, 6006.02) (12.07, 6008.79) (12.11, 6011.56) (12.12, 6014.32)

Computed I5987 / 11.8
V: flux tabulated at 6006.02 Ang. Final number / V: 11.98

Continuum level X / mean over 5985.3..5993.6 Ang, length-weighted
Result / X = 11.8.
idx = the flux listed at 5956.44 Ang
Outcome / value 12.08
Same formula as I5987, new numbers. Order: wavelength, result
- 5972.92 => 12.18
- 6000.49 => 11.81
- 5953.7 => 11.99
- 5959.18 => 12.19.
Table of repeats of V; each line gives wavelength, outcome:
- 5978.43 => 12.17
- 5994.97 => 11.8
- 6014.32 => 12.12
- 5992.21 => 11.77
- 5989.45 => 11.75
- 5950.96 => 12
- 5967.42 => 12.03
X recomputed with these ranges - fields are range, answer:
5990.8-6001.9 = 11.8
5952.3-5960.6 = 12.1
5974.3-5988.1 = 12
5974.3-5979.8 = 12.2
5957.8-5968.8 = 12.1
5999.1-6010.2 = 11.9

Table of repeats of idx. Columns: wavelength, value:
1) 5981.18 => 12.07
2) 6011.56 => 12.11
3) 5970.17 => 12.07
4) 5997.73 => 11.8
